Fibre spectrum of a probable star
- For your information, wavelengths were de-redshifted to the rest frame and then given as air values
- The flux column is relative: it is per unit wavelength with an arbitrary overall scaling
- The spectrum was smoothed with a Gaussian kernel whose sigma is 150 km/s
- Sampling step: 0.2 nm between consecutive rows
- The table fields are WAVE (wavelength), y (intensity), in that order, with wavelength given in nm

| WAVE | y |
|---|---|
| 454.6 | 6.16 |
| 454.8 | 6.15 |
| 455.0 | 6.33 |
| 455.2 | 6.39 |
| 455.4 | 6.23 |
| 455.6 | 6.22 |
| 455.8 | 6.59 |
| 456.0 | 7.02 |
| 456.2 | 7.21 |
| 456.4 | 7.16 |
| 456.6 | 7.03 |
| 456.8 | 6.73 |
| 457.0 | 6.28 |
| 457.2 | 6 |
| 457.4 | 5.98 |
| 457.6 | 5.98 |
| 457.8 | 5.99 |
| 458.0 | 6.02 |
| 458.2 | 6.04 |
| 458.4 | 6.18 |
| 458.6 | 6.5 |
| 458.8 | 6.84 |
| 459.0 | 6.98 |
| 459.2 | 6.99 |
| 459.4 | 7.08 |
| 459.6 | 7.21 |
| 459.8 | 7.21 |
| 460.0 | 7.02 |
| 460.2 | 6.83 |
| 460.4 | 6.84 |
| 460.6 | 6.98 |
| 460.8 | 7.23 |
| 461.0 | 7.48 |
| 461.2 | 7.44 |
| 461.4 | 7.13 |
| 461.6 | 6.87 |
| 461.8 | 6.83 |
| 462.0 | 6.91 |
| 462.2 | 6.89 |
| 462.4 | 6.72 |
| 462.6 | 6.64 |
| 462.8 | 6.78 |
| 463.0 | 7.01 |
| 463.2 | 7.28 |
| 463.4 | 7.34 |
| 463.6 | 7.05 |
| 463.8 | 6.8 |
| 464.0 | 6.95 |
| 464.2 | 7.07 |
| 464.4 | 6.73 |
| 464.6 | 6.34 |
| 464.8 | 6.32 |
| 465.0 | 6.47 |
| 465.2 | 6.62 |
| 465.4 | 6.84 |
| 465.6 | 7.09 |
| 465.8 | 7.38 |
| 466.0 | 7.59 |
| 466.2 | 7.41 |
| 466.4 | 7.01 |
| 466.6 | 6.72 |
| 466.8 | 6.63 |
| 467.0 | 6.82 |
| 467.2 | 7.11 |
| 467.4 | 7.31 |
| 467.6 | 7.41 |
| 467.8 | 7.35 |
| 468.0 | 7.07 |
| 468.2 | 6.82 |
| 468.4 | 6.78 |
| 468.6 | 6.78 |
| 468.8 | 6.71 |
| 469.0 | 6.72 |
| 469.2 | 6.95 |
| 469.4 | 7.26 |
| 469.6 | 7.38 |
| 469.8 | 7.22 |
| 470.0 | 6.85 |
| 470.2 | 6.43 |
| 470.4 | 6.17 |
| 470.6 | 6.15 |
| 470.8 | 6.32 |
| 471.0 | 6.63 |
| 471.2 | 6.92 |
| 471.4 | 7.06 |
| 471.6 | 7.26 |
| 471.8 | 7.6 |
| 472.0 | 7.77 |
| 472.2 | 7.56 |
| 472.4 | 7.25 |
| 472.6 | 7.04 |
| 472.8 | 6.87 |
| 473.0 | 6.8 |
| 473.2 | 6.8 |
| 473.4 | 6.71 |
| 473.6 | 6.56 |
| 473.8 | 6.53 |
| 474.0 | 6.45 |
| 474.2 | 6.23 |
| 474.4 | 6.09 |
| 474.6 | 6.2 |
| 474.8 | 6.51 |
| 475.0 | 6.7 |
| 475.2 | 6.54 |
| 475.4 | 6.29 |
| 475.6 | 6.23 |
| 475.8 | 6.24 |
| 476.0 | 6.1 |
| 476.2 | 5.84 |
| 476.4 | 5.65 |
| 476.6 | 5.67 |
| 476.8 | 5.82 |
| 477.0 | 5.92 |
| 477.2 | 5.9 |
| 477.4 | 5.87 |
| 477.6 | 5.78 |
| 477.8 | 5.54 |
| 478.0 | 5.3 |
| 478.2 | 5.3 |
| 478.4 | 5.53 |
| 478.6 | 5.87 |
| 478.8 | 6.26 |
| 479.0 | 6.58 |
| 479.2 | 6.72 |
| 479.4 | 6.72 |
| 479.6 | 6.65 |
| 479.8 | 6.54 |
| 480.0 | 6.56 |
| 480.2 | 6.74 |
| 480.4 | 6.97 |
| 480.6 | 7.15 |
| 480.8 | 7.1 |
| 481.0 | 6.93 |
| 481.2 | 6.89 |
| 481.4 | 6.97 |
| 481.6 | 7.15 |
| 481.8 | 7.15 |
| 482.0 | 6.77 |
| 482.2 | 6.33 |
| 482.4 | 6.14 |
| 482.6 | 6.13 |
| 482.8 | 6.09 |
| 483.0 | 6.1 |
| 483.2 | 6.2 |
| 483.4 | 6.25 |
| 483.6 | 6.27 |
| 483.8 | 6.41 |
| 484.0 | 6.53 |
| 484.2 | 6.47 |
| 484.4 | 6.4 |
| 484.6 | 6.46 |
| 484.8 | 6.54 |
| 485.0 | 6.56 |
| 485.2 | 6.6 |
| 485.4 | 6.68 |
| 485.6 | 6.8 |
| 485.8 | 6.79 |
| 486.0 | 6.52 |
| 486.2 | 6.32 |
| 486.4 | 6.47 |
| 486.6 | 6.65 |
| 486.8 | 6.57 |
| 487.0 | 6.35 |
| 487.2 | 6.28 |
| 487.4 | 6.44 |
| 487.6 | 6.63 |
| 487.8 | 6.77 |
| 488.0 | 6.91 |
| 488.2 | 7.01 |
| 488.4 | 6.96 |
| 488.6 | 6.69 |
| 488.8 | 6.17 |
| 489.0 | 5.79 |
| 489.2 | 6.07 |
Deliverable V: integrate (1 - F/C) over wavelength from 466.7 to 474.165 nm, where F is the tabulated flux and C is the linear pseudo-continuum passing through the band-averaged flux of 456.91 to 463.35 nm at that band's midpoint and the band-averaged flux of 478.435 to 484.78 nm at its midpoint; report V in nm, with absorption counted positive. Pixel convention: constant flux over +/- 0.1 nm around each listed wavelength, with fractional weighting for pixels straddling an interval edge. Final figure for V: -0.28 nm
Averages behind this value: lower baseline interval 6.76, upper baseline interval 6.55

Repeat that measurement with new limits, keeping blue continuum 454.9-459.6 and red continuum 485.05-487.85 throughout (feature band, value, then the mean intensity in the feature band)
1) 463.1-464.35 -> -0.102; 7.07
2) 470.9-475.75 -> -0.167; 6.77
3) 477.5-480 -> 0.177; 6.09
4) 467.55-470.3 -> -0.182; 6.97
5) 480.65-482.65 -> -0.070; 6.78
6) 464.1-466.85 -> -0.144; 6.88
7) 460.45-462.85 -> -0.170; 6.99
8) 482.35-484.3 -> 0.087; 6.26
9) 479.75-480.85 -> -0.049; 6.85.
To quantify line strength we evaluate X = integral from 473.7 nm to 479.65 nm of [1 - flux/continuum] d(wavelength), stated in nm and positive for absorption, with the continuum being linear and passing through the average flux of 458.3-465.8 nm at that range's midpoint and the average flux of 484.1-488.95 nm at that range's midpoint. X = 0.546 nm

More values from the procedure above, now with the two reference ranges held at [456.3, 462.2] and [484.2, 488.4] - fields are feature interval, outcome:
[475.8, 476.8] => 0.12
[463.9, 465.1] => 0.01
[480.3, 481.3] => -0.06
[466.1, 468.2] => -0.11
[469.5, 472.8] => -0.14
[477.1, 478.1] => 0.15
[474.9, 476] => 0.05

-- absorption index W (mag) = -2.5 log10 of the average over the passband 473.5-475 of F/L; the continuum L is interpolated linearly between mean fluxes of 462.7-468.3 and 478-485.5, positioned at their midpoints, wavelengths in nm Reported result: 0.05 mag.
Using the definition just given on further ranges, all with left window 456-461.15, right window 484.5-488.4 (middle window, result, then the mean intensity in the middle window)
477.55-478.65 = 0.199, 5.53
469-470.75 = -0.017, 6.78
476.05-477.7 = 0.145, 5.82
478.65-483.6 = 0.003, 6.61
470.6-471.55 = -0.004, 6.7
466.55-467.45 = -0.035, 6.91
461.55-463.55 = -0.036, 6.93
